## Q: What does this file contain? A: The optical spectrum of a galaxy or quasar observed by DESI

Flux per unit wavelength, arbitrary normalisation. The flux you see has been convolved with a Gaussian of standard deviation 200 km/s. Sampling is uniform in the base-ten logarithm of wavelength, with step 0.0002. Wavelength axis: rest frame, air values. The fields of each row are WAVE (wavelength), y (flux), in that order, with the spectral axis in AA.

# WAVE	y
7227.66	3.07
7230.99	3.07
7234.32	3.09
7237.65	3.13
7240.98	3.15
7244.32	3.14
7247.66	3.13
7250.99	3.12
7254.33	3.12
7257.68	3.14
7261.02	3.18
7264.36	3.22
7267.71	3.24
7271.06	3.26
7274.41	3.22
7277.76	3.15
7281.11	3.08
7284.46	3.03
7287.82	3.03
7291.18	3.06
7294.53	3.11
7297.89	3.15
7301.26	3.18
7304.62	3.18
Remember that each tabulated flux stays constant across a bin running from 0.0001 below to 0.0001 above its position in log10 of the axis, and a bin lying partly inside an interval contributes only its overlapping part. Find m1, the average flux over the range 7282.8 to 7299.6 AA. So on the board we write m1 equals 3.07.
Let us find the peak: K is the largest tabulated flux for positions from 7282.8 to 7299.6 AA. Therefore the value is 3.15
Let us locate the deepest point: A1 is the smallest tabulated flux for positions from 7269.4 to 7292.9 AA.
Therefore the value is 3.03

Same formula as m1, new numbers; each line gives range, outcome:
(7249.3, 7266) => 3.16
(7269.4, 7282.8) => 3.18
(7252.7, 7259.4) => 3.13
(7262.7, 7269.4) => 3.23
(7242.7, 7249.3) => 3.13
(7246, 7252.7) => 3.13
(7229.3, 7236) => 3.08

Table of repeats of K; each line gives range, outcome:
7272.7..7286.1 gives 3.22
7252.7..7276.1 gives 3.26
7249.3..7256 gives 3.12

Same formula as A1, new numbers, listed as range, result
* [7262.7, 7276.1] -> 3.22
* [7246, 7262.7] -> 3.12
